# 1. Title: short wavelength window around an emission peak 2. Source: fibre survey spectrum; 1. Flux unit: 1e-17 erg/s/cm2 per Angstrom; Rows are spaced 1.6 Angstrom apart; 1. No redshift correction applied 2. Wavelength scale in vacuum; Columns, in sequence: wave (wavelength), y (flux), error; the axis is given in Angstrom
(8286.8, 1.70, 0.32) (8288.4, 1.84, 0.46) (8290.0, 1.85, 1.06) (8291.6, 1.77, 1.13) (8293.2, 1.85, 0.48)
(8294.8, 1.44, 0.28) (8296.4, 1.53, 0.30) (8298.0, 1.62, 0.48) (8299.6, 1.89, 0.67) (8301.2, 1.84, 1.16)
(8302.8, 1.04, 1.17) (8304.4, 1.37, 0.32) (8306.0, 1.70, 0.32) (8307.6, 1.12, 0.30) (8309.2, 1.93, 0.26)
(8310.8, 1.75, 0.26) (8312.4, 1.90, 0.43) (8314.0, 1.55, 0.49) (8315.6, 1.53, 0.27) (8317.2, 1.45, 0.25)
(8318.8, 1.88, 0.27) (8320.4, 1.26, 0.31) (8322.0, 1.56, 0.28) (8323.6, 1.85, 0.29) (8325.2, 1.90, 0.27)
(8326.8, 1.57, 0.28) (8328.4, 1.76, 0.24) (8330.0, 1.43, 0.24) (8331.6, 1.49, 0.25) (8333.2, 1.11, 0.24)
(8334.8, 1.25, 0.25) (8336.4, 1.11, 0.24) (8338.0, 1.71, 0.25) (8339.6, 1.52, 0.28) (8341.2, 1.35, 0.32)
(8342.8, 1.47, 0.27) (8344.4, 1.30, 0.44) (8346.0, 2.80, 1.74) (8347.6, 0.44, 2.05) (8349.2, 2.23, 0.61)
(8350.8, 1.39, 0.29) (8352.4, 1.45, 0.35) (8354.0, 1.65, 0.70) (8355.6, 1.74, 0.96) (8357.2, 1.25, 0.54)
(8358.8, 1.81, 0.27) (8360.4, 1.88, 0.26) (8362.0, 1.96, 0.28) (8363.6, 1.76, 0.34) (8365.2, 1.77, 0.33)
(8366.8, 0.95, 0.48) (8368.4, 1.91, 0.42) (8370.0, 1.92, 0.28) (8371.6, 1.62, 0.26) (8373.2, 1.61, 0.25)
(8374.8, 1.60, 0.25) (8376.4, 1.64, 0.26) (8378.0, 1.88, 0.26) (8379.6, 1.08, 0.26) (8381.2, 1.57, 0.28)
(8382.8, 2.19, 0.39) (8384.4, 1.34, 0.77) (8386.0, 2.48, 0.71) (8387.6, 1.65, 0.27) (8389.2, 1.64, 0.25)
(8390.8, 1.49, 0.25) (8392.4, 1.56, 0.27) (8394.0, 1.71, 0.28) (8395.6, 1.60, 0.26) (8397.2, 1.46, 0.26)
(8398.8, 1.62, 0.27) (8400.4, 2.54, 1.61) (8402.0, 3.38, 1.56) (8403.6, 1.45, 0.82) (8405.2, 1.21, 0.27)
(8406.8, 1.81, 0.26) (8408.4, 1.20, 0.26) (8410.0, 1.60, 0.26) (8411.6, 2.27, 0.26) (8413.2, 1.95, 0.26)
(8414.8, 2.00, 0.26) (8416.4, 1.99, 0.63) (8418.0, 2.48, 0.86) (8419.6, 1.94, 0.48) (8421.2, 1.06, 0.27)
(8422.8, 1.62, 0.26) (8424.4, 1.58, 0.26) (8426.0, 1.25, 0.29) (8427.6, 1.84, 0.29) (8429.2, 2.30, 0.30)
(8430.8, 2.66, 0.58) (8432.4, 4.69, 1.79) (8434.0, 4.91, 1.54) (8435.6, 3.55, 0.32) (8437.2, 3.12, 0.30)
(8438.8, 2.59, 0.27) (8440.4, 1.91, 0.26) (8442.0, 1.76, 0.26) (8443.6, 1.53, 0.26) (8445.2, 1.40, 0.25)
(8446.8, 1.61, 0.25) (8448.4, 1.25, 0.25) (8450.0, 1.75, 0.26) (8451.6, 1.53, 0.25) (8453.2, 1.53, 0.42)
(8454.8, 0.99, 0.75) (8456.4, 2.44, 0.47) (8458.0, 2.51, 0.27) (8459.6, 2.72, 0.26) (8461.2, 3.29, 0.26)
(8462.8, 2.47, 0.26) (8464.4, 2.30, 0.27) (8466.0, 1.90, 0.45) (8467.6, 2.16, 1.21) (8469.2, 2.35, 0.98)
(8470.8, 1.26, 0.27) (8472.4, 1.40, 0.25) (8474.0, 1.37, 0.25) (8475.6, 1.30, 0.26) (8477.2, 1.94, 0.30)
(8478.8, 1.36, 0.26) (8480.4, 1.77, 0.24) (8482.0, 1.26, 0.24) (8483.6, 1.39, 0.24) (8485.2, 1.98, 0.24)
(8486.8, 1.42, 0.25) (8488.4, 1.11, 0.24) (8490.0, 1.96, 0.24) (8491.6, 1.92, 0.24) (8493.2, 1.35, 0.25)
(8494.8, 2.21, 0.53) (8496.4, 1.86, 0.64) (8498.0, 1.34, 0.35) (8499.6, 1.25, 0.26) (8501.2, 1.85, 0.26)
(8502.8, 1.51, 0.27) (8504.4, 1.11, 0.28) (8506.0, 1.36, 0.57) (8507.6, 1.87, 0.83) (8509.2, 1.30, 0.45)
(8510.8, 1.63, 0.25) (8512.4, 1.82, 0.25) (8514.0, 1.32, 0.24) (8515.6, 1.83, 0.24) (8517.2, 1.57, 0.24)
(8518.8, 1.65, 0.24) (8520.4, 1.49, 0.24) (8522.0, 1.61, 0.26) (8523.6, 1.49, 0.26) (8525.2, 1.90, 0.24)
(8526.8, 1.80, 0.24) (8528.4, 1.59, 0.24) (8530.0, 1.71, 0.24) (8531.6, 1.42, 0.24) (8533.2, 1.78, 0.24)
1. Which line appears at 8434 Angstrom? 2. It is Halpha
